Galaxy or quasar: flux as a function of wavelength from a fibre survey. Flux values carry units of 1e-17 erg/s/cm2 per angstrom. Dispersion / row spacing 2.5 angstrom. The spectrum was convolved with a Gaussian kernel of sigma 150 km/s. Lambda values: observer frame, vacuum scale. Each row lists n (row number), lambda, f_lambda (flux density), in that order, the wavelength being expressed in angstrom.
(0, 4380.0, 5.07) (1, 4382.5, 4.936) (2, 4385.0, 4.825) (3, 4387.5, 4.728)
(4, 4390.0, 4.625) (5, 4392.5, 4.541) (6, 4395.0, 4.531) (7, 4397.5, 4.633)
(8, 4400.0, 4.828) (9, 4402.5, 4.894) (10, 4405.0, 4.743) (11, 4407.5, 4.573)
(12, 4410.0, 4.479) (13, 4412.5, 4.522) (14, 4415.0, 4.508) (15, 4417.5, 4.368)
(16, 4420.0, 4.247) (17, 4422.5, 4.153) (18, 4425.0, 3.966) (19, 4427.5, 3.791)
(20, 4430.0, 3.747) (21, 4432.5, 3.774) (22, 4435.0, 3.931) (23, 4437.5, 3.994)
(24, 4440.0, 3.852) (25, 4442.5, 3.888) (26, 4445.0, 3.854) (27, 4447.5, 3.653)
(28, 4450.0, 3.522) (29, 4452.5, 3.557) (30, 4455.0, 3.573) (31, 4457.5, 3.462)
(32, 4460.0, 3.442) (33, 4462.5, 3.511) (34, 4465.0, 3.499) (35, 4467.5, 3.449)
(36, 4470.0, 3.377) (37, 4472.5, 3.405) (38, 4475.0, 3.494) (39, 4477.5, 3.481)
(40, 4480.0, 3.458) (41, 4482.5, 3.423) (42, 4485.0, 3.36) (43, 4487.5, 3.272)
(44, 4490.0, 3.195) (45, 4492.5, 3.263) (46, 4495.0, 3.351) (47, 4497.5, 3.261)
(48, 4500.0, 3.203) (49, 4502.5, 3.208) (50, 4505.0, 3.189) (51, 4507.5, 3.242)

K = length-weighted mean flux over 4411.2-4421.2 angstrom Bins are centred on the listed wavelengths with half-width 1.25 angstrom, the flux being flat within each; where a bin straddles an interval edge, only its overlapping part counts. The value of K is 4.41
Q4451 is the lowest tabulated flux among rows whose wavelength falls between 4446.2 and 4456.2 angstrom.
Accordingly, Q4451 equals 3.522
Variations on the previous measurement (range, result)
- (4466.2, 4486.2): 3.36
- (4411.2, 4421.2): 4.247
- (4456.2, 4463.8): 3.442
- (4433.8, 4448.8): 3.653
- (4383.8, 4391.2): 4.625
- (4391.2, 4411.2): 4.479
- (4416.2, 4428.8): 3.791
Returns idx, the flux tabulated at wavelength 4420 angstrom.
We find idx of 4.247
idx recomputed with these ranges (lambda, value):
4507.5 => 3.242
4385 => 4.825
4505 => 3.189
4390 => 4.625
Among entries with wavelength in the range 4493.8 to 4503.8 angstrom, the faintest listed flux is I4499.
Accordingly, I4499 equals 3.203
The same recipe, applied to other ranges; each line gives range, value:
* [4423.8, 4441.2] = 3.747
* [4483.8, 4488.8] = 3.272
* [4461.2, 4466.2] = 3.499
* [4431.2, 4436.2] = 3.774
